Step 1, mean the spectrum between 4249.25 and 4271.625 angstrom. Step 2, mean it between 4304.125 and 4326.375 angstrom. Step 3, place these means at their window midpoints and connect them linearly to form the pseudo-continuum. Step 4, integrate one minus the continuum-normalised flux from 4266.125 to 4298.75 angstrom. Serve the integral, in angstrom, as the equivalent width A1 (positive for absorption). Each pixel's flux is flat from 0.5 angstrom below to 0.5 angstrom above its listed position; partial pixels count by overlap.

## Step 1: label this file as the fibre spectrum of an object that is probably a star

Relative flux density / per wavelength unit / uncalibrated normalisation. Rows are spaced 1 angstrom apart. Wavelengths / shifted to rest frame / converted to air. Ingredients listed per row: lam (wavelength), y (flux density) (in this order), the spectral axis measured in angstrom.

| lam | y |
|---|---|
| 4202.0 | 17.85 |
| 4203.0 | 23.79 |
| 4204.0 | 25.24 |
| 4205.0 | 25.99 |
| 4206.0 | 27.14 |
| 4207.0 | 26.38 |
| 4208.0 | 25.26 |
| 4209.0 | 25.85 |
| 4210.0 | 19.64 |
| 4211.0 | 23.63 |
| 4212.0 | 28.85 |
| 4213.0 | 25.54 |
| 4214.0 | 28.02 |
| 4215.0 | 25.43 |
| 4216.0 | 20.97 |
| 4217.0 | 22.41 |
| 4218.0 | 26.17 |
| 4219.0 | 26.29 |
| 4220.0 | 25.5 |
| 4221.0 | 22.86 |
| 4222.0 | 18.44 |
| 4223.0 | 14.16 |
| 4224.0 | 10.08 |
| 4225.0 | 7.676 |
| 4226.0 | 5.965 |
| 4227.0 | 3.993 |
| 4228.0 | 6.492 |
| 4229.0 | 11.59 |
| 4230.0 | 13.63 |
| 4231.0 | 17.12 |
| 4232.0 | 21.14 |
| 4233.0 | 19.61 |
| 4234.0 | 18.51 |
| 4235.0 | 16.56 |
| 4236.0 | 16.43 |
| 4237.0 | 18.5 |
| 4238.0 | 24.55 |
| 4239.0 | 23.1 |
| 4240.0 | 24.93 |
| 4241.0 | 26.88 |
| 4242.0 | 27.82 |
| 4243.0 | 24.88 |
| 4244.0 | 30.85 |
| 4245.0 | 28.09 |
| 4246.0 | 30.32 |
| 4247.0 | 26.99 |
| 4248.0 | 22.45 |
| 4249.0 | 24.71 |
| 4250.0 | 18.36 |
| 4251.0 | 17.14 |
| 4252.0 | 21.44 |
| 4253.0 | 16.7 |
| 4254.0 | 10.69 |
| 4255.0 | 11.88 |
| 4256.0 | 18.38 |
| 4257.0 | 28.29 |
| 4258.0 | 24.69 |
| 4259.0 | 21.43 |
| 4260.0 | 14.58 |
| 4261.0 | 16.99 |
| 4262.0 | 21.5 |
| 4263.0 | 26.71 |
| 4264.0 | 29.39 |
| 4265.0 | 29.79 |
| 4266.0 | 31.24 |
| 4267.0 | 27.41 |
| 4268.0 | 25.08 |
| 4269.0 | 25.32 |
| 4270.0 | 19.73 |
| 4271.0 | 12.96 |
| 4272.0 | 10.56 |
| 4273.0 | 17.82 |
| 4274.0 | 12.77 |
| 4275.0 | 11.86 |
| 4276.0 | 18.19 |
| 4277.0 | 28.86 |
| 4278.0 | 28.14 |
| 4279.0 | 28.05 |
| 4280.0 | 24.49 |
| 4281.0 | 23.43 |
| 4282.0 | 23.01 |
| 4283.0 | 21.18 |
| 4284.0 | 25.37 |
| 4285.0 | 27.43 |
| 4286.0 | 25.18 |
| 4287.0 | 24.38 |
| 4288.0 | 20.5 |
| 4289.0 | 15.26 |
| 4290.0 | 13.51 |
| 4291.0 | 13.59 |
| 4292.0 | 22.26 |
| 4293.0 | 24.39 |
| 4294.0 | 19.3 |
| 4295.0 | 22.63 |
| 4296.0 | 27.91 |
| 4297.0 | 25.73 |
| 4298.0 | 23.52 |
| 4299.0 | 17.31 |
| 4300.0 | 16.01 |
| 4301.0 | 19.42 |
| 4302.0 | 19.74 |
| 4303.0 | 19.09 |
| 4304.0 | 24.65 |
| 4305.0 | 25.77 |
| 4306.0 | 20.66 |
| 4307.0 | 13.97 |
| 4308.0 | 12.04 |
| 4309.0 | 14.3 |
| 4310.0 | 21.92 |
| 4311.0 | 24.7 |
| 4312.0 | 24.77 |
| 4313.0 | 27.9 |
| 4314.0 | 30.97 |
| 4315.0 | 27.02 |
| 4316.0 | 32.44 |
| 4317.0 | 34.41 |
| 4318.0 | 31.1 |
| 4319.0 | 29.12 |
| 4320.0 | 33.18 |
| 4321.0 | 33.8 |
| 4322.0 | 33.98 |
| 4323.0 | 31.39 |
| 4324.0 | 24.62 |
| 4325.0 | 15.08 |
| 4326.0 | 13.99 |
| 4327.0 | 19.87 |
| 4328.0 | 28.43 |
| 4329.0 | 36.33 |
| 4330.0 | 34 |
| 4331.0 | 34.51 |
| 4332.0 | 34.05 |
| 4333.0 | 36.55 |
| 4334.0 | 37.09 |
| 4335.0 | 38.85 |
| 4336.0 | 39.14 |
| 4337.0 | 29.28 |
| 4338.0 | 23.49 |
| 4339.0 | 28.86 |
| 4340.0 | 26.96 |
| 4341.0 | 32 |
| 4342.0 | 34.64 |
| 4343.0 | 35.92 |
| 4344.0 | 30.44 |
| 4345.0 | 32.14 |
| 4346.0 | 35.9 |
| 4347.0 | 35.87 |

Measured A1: 1.9 angstrom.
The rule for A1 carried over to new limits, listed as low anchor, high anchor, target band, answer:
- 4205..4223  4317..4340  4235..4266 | 4.2 angstrom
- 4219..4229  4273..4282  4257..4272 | -2.6 angstrom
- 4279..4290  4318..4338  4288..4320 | 4.7 angstrom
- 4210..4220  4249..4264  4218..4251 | 3.8 angstrom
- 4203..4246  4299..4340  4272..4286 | 1.4 angstrom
